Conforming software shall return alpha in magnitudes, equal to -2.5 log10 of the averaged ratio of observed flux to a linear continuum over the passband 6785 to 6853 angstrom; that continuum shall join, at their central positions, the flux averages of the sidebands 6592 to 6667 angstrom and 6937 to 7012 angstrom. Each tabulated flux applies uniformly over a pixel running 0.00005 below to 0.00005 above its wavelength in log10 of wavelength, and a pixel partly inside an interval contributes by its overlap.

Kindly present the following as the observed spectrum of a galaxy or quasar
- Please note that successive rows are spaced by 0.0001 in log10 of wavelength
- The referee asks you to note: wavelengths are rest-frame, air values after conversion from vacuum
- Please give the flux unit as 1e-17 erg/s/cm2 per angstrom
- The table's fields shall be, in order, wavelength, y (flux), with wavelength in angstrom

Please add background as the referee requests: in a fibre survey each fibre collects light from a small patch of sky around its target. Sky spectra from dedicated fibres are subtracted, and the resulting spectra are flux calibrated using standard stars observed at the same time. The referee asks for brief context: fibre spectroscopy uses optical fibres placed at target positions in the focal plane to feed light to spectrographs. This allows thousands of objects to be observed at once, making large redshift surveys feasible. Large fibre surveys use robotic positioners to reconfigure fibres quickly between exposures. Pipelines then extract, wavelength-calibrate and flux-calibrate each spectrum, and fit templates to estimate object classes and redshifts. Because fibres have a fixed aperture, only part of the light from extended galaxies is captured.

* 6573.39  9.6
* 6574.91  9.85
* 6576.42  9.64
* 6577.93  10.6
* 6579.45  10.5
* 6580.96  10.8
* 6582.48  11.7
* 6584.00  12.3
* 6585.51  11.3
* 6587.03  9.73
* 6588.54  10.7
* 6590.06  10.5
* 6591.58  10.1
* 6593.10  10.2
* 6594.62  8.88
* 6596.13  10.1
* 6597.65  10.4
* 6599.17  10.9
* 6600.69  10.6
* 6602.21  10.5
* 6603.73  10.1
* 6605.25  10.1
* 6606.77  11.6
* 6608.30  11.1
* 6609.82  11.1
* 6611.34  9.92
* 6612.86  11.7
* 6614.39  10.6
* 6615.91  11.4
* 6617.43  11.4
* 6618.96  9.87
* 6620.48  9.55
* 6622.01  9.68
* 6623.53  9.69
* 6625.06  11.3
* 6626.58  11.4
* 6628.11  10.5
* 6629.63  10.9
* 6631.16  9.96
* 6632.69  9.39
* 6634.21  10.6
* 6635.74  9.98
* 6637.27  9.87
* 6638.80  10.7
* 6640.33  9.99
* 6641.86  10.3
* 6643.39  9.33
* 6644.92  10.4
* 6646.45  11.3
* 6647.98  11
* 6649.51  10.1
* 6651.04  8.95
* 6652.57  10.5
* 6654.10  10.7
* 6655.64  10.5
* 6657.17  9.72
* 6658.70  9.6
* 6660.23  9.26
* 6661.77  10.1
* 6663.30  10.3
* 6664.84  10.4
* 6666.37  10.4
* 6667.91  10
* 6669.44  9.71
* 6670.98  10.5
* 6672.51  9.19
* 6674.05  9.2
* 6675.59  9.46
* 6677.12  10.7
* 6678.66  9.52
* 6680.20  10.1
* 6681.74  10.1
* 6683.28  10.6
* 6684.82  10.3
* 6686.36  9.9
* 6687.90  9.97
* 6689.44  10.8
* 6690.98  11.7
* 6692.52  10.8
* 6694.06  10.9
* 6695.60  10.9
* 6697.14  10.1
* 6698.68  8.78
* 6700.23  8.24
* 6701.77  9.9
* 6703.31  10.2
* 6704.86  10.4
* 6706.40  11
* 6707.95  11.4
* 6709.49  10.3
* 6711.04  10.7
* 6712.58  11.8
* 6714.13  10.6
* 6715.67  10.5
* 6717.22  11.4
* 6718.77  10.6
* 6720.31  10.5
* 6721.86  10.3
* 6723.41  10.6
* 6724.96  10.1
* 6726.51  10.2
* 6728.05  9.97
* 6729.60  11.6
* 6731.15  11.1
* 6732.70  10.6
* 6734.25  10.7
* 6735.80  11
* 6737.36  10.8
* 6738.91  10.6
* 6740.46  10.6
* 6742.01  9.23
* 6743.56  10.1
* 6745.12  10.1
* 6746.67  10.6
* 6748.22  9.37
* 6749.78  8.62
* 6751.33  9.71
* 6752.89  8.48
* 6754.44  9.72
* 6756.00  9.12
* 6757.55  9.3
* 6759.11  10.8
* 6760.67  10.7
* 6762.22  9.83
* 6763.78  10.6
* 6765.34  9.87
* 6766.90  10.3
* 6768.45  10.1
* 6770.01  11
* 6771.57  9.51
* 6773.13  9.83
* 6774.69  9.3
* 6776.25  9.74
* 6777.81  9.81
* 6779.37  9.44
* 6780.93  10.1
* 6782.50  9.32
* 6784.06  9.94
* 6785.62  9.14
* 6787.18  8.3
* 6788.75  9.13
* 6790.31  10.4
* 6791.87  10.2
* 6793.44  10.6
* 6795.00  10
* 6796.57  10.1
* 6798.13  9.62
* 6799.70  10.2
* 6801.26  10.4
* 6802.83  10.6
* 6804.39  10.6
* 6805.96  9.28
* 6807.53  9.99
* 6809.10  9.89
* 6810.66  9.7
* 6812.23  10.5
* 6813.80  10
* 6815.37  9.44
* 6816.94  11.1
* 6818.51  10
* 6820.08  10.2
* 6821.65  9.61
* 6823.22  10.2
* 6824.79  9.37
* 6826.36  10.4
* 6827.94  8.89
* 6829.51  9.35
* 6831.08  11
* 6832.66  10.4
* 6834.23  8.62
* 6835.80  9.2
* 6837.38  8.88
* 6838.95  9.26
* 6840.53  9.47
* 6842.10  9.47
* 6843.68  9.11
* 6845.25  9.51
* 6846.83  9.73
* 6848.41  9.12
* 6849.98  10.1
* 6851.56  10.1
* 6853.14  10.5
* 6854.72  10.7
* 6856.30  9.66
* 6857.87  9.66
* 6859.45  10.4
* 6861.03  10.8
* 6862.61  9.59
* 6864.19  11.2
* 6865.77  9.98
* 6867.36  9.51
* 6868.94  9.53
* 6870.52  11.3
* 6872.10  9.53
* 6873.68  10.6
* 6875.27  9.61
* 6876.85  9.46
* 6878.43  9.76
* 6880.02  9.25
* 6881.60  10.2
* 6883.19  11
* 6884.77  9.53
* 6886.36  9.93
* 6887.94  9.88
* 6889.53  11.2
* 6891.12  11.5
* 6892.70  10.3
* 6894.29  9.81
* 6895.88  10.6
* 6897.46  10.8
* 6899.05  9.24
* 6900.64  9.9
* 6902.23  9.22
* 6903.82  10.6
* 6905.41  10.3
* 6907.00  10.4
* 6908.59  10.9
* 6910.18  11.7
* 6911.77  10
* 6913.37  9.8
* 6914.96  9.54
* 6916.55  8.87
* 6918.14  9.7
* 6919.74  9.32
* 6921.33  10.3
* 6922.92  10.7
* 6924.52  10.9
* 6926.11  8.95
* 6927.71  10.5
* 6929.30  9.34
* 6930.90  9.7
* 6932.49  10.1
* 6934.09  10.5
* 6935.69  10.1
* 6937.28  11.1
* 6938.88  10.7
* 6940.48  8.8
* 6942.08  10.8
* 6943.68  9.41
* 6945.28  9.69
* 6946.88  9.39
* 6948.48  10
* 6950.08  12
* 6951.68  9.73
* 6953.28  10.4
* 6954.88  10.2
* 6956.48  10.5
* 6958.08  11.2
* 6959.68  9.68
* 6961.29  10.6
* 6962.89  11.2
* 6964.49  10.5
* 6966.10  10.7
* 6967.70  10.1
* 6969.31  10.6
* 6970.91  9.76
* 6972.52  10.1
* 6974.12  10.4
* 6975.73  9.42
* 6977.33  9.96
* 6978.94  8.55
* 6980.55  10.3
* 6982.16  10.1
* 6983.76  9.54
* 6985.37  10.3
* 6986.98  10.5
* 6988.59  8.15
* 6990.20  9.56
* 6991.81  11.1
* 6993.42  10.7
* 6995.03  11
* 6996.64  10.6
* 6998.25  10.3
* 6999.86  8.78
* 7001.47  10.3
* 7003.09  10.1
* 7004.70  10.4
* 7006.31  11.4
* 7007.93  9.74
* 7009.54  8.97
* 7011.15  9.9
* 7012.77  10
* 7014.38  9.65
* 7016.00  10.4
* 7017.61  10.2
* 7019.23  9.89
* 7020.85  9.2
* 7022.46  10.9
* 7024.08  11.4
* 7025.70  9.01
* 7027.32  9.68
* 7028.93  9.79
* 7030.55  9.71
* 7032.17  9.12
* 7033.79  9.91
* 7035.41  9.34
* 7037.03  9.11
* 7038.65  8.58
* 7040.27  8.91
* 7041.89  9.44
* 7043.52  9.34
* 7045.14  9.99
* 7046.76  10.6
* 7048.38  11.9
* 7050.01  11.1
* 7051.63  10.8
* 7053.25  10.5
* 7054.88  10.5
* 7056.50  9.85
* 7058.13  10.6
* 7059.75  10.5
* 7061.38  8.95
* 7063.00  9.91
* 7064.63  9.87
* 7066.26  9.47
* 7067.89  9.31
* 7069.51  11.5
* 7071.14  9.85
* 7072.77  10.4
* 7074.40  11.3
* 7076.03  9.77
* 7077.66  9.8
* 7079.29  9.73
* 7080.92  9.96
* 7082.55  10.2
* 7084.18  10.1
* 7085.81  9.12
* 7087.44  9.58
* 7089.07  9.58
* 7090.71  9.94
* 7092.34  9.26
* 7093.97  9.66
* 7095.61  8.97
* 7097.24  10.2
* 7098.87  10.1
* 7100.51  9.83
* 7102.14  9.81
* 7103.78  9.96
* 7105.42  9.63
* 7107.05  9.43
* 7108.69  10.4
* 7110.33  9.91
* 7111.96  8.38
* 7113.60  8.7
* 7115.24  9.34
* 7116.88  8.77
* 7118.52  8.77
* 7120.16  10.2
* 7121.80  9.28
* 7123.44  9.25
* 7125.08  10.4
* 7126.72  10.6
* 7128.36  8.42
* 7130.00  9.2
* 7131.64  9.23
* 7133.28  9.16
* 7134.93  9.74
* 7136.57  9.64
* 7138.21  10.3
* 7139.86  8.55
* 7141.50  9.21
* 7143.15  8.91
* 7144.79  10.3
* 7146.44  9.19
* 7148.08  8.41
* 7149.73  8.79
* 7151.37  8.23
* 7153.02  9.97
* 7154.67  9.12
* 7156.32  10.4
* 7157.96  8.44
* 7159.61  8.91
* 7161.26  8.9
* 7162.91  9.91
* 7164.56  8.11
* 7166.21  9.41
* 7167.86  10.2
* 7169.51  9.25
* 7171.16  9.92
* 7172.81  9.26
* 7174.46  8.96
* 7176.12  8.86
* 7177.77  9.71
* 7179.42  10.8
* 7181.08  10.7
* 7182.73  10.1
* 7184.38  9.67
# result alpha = 0.047 mag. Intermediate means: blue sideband 10.3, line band 9.8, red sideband 10.1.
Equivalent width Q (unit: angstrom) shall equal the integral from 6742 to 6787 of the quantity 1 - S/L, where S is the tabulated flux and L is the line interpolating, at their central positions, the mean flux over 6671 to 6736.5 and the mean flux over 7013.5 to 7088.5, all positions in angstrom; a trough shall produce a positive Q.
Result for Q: 2.4 angstrom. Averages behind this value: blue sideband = 10.4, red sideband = 9.97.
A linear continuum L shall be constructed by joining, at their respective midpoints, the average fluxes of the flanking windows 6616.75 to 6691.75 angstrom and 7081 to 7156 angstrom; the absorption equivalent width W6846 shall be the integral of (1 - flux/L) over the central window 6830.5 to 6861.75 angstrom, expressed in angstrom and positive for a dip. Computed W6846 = 0.37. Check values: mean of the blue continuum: 10.2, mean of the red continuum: 9.47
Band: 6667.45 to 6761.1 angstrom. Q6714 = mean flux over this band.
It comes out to 10.2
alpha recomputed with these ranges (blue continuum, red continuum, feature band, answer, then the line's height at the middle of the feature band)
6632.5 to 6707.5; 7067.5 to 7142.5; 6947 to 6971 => -0.069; 9.82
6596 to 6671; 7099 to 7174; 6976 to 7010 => -0.040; 9.66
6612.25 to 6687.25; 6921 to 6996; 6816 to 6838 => 0.042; 10.2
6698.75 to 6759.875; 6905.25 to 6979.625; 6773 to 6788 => 0.084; 10.2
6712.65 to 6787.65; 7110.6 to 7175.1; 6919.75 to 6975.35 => -0.060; 9.69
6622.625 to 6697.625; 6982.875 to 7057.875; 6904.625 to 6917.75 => -0.010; 10.1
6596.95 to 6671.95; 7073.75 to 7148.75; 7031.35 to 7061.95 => -0.031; 9.68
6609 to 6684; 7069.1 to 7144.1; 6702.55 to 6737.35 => -0.059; 10.1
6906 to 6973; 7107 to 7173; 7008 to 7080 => -0.025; 9.75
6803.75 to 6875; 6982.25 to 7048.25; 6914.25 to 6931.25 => 0.011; 9.9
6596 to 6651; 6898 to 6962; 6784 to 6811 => 0.040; 10.3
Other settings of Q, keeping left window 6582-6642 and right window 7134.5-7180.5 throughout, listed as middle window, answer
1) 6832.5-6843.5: 0.8 angstrom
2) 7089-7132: -0.4 angstrom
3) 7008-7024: -0.5 angstrom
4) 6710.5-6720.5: -0.6 angstrom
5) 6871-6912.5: -1.3 angstrom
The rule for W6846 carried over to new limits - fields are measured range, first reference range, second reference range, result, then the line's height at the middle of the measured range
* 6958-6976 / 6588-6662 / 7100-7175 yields -1.2 angstrom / 9.69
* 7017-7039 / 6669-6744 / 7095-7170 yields -0.2 angstrom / 9.63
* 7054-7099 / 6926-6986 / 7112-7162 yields -1.7 angstrom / 9.56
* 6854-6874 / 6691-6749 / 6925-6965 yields 0.2 angstrom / 10.3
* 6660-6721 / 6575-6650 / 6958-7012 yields 0.7 angstrom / 10.4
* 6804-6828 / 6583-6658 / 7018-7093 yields 0.6 angstrom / 10.2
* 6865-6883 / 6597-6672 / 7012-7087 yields 0.4 angstrom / 10.1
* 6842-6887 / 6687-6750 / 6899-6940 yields 1.0 angstrom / 10.2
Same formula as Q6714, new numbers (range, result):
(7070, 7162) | 9.53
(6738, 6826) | 9.9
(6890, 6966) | 10.2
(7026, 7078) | 9.97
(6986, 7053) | 9.99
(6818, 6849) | 9.59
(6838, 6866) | 9.9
